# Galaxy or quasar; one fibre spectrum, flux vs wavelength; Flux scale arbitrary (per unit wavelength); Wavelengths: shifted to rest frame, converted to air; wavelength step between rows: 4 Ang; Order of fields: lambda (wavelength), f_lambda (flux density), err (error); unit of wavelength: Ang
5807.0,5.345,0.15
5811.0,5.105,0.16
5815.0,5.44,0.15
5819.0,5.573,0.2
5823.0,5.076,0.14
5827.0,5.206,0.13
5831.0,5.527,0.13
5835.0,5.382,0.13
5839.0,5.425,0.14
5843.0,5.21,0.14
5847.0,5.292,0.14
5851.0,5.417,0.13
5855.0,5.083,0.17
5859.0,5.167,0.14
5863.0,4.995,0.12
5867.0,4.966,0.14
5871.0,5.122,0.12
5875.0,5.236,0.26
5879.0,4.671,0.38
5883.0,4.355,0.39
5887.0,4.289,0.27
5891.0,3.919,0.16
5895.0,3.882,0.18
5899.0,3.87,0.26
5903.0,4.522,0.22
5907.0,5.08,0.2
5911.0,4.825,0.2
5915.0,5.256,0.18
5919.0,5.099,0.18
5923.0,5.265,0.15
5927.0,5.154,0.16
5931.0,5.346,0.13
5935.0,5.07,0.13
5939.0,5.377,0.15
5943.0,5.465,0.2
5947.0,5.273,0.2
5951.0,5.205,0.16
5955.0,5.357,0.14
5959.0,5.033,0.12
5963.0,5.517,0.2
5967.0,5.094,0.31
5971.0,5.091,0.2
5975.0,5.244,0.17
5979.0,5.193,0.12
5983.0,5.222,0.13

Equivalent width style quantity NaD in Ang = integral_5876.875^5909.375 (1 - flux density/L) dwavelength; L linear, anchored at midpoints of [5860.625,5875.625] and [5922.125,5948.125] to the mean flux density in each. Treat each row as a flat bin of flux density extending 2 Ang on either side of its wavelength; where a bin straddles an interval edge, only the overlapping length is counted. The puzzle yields 5.14 Ang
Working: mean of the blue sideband 5.07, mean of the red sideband 5.28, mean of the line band 4.33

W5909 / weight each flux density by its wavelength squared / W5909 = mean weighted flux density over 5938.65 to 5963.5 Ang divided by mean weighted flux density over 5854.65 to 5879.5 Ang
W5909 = 1.08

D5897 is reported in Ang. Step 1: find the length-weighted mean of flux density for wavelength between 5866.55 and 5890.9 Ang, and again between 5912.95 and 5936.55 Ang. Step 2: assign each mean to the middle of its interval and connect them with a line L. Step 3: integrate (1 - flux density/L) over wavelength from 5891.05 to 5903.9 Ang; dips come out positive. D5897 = 2.3 Ang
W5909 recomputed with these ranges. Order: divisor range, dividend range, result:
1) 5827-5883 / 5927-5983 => 1.05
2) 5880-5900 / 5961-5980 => 1.31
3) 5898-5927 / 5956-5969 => 1.08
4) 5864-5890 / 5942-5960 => 1.14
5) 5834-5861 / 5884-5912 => 0.83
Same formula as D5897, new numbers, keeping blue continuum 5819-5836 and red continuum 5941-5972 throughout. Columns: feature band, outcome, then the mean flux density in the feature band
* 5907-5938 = 0.76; 5.15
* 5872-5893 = 3.07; 4.52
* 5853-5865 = 0.51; 5.08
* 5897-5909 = 1.81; 4.49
